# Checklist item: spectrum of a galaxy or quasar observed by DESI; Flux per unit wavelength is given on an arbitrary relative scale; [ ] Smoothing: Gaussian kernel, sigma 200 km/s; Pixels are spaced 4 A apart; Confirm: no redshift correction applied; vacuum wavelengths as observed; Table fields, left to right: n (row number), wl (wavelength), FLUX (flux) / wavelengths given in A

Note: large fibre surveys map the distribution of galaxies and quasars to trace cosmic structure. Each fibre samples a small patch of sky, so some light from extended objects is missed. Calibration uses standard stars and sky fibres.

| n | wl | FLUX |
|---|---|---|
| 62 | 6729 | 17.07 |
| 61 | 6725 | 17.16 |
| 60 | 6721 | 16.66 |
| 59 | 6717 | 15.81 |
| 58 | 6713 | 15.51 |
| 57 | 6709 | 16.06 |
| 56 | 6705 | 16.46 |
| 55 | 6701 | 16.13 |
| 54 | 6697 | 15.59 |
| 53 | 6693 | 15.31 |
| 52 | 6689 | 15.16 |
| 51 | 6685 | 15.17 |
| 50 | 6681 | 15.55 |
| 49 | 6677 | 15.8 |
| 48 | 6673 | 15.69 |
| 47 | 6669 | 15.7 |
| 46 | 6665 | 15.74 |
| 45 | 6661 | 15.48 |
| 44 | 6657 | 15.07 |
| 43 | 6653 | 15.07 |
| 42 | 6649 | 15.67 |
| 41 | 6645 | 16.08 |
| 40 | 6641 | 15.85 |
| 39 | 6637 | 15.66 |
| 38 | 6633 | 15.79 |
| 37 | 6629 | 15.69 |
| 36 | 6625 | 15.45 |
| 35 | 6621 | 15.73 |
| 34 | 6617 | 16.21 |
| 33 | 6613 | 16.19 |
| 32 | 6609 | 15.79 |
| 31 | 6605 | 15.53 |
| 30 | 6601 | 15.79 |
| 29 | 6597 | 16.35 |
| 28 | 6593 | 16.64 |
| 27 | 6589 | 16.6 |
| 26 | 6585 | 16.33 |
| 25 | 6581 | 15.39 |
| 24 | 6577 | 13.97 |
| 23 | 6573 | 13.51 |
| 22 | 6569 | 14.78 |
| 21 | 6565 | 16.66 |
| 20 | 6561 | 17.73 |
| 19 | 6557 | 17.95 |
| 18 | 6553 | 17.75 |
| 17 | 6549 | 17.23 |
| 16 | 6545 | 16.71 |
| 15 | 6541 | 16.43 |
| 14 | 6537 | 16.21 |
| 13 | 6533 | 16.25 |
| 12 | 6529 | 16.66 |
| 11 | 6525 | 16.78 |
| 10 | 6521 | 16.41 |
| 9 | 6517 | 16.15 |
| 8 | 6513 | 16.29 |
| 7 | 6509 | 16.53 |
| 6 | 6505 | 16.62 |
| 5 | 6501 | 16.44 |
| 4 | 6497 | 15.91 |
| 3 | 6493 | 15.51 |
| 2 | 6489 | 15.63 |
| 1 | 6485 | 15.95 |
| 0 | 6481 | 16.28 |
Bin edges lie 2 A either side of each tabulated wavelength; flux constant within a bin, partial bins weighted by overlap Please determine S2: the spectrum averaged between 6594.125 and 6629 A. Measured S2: 15.9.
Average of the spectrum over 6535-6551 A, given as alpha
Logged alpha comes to 16.6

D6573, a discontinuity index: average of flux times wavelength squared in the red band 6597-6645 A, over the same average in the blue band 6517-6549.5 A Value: 1.0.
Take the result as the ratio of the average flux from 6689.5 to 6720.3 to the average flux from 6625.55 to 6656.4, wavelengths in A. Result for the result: 1.01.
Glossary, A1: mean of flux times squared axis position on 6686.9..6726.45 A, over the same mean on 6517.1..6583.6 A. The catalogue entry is 1.0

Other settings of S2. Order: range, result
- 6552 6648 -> 16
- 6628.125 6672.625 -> 15.6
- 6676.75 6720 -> 15.7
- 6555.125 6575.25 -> 16.1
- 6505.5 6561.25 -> 16.8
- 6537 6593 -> 16.2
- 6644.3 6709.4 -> 15.6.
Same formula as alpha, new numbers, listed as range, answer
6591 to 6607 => 16.1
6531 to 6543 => 16.3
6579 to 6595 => 16.2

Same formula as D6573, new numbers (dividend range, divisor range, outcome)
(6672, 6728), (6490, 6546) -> 1.03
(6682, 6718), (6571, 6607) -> 1.04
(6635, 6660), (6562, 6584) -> 1.06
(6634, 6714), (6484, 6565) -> 0.99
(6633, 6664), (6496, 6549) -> 0.98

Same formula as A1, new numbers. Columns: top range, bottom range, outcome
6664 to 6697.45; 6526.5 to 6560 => 0.96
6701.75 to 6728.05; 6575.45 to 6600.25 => 1.06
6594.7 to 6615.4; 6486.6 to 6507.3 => 1.03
